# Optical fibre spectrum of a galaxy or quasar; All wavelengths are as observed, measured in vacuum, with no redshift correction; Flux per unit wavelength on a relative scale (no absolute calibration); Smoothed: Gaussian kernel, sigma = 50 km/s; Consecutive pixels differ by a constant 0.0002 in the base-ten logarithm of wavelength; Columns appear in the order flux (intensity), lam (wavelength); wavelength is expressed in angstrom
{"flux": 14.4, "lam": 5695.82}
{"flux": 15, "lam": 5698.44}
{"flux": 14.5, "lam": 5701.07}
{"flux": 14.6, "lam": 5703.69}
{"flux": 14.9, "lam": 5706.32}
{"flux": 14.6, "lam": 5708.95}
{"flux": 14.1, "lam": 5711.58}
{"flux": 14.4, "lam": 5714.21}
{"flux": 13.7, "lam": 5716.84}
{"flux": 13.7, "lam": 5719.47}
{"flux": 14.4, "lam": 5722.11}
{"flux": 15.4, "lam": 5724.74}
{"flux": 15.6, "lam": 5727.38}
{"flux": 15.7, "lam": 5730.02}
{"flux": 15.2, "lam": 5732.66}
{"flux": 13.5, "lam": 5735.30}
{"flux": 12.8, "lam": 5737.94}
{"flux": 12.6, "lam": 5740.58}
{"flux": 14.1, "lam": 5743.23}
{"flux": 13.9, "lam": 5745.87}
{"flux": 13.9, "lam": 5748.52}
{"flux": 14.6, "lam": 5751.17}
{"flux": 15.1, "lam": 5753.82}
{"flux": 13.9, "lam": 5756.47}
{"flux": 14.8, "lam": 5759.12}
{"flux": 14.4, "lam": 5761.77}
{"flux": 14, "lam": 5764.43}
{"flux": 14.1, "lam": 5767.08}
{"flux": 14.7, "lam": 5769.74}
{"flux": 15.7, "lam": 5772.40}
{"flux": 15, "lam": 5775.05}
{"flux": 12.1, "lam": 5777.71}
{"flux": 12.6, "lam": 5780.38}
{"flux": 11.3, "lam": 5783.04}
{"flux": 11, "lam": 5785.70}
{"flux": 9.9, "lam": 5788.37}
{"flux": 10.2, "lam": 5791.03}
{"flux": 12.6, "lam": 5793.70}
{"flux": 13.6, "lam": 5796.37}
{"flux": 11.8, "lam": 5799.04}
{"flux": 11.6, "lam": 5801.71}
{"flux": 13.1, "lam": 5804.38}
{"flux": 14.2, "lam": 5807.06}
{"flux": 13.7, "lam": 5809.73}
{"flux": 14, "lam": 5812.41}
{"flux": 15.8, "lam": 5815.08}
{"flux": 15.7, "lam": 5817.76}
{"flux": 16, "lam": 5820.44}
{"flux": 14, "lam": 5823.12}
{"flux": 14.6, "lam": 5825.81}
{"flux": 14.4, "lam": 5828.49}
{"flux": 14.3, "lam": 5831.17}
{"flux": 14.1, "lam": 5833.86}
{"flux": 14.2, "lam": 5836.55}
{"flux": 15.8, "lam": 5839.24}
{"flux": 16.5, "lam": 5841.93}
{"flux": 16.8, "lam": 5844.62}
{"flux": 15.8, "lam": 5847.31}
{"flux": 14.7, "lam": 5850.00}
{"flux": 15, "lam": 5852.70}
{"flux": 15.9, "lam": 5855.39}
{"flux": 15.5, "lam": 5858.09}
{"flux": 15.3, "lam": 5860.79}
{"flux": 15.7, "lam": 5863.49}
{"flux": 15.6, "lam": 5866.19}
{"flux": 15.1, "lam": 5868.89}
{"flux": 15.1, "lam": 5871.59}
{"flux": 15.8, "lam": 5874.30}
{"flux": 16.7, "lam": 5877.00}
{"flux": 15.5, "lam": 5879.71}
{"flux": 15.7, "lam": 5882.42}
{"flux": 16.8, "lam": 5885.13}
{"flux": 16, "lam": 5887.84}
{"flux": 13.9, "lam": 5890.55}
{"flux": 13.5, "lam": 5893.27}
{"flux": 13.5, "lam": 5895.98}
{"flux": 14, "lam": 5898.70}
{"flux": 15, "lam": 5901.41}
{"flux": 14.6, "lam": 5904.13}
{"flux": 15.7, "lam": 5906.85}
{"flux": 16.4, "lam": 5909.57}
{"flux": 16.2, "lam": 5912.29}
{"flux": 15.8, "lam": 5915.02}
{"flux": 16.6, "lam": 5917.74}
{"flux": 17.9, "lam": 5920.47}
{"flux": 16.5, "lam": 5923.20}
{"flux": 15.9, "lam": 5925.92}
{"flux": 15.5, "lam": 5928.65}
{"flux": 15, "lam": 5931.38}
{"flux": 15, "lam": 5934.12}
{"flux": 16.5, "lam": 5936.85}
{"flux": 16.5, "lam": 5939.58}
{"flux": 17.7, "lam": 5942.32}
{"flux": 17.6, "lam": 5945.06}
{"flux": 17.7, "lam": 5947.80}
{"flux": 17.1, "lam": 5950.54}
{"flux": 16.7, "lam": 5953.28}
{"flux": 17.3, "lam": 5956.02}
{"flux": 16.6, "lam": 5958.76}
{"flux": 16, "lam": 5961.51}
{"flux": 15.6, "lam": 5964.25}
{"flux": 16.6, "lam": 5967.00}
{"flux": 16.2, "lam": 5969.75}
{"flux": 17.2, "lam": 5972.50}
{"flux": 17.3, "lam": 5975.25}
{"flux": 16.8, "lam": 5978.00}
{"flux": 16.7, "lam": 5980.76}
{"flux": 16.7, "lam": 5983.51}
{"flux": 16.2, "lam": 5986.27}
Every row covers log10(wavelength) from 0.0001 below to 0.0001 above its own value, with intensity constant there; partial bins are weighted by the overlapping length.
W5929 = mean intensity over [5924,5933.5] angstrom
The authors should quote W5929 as 15.5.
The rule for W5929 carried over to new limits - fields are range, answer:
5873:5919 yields 15.4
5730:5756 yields 14.1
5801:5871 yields 14.9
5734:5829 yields 13.6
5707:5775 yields 14.4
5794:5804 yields 12.4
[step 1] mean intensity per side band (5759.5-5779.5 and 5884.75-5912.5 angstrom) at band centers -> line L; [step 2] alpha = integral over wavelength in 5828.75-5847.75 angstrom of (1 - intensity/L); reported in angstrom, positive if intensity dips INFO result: -0.8 angstrom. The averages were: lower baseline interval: 14.3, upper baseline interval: 14.9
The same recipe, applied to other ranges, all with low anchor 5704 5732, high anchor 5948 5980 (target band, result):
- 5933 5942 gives 0.1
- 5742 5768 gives 1.2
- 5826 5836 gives 0.8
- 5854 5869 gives 0.3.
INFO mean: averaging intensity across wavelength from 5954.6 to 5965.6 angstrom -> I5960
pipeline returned 16.4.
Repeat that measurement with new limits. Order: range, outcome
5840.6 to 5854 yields 15.8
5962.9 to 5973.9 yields 16.4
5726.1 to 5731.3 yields 15.6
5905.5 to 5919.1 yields 16.1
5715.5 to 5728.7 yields 14.6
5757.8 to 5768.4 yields 14.3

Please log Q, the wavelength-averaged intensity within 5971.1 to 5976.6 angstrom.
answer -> 17.2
